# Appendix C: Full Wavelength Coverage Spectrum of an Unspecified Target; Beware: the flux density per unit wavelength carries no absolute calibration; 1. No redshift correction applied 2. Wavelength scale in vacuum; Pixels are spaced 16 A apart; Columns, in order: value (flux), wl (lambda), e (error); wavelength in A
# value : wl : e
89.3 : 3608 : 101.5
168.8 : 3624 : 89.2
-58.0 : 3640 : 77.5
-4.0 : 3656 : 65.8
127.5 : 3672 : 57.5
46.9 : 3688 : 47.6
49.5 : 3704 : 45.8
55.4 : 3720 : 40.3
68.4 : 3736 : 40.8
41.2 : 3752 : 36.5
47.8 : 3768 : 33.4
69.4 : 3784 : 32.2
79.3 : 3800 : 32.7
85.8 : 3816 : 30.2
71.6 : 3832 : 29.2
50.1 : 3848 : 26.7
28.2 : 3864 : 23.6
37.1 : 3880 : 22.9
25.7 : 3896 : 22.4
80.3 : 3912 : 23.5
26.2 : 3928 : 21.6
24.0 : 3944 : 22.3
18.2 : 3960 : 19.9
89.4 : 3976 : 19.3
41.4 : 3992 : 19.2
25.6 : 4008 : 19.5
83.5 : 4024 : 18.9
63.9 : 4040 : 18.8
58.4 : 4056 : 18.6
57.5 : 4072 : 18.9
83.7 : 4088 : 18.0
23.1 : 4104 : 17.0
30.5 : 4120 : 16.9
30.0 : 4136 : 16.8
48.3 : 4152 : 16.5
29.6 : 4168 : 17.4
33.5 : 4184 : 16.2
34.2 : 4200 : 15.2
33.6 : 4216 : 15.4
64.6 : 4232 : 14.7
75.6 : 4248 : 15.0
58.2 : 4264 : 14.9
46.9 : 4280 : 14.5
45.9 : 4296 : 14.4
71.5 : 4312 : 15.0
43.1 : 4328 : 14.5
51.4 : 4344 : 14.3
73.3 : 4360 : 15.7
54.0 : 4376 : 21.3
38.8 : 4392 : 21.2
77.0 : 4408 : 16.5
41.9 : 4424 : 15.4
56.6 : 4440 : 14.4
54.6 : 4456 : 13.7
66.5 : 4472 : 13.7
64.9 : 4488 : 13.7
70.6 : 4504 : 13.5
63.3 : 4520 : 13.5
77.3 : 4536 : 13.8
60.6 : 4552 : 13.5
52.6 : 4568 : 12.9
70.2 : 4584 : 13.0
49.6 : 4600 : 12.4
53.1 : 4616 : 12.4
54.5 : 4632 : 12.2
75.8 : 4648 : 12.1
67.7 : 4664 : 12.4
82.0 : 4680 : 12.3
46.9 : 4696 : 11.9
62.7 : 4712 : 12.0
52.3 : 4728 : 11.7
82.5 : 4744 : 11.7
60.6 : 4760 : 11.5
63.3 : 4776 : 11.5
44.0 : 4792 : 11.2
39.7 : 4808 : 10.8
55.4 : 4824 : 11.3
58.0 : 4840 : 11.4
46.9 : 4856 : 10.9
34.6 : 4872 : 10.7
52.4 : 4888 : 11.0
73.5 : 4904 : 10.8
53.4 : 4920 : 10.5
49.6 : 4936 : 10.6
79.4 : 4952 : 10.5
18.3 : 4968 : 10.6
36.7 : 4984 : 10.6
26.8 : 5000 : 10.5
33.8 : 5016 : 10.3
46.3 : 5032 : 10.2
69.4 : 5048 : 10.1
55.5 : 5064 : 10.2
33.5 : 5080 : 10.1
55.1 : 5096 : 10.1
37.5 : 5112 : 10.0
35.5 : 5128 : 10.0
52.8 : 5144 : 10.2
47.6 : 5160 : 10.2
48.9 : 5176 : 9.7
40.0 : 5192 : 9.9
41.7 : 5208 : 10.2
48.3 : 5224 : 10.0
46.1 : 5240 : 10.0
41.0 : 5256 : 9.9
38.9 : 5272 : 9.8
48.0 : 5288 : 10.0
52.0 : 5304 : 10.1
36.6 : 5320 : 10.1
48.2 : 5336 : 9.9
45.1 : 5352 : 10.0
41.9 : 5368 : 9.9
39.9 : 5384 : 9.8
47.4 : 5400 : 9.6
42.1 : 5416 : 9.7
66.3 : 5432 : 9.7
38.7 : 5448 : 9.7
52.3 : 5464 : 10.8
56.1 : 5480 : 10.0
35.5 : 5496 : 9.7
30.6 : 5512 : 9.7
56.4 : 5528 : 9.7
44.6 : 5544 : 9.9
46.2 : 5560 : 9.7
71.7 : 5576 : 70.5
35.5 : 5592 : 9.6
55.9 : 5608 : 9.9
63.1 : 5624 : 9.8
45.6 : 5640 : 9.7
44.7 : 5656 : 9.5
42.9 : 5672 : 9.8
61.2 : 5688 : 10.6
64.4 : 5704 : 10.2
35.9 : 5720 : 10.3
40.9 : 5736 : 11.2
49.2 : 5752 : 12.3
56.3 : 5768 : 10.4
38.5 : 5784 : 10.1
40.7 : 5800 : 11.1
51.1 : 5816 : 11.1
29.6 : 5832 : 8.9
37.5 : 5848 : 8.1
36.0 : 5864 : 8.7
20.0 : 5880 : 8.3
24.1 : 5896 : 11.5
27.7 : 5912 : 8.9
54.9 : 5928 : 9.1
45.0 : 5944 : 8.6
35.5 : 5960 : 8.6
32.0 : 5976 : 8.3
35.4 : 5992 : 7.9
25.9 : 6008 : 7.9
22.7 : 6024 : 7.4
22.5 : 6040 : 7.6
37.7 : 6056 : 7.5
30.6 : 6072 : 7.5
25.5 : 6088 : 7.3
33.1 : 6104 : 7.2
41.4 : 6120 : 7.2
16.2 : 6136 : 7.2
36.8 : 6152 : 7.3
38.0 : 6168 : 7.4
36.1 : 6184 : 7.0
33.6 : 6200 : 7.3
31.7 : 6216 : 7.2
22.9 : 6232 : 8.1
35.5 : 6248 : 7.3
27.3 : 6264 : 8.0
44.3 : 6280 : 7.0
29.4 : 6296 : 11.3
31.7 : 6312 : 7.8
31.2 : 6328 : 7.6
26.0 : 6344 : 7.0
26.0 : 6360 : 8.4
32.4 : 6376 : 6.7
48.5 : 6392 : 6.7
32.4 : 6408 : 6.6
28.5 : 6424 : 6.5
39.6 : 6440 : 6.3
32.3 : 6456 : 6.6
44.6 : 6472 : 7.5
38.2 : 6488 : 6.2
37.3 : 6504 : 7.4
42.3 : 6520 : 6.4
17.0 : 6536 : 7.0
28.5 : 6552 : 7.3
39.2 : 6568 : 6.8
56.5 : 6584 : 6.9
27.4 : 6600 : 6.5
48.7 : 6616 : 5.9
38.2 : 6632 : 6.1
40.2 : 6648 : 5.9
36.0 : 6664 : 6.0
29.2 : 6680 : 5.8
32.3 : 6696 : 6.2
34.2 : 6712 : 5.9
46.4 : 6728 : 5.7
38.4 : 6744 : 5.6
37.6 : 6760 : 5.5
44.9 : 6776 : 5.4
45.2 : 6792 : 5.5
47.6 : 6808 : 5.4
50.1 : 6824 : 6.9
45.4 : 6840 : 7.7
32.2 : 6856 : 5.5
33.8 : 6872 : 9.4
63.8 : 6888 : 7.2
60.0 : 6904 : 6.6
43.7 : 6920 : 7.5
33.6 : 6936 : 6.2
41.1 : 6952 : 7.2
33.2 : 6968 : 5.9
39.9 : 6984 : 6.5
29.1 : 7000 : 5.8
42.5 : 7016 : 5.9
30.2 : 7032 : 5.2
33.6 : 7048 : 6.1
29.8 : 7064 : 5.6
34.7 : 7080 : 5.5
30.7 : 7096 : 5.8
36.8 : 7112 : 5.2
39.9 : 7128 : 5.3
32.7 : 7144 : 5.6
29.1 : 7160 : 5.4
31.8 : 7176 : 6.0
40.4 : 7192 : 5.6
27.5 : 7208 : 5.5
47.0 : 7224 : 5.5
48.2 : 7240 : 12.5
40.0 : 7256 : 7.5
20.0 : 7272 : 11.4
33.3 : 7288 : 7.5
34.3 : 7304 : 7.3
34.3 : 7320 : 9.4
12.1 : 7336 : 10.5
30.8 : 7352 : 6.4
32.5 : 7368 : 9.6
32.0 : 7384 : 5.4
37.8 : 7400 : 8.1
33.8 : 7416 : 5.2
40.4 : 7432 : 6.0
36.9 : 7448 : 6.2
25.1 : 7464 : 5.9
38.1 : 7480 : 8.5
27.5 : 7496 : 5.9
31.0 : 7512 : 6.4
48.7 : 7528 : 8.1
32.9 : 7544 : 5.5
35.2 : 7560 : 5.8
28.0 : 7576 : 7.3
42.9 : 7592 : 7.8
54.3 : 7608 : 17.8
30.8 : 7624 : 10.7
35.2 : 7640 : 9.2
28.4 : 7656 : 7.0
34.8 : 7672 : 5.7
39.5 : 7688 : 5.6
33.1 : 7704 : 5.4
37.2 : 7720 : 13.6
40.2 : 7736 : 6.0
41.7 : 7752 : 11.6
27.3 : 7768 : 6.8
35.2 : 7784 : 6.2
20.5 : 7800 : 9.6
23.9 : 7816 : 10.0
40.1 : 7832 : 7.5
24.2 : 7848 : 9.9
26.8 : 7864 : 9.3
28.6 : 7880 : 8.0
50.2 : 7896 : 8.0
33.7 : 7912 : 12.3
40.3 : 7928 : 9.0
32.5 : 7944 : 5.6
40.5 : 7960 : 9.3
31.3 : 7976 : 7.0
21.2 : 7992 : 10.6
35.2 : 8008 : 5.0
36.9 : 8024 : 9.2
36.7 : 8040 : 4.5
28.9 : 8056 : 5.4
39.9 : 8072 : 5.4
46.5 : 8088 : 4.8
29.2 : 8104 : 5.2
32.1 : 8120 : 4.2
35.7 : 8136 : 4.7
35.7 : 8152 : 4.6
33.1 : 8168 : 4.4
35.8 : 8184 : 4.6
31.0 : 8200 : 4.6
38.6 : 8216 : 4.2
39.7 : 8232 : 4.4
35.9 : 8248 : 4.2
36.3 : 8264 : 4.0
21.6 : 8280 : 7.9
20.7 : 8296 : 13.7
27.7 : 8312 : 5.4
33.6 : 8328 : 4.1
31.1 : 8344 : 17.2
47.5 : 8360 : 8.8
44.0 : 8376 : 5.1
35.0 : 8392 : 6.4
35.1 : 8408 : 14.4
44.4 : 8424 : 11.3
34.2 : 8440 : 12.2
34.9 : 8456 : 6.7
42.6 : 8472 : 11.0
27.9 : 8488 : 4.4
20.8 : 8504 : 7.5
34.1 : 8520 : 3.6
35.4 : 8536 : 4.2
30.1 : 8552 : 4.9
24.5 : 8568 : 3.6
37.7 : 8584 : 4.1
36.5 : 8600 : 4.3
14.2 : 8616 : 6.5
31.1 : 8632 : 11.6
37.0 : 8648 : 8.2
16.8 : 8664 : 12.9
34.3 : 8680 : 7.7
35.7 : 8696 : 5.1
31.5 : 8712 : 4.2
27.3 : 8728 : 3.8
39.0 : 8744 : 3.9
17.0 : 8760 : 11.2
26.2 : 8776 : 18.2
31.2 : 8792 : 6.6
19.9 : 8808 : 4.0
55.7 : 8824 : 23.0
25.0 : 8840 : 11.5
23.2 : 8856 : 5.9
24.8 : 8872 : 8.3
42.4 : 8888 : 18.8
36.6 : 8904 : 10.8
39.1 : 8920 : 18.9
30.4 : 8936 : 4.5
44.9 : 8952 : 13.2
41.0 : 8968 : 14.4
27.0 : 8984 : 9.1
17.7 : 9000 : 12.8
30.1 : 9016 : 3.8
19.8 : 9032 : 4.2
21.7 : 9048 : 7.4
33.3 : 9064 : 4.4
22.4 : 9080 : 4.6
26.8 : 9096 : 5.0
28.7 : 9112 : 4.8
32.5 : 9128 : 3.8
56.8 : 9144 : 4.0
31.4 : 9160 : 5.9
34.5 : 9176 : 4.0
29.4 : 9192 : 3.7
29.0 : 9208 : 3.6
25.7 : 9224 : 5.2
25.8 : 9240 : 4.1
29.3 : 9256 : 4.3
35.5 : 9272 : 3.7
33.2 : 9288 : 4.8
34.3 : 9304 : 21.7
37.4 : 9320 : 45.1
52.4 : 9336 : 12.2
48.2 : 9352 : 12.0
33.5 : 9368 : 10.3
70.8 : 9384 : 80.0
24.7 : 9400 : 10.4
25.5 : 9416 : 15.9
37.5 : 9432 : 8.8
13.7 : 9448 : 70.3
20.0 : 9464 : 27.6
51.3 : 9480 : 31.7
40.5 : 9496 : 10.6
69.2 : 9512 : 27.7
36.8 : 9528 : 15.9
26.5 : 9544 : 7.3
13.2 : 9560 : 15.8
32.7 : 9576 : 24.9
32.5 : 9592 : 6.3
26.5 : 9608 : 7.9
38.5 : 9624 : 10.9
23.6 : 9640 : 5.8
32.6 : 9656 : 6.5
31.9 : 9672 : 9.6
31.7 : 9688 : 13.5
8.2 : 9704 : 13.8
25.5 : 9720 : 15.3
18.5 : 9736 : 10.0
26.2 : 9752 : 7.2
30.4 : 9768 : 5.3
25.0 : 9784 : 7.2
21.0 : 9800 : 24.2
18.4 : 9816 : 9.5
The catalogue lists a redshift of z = 0.39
